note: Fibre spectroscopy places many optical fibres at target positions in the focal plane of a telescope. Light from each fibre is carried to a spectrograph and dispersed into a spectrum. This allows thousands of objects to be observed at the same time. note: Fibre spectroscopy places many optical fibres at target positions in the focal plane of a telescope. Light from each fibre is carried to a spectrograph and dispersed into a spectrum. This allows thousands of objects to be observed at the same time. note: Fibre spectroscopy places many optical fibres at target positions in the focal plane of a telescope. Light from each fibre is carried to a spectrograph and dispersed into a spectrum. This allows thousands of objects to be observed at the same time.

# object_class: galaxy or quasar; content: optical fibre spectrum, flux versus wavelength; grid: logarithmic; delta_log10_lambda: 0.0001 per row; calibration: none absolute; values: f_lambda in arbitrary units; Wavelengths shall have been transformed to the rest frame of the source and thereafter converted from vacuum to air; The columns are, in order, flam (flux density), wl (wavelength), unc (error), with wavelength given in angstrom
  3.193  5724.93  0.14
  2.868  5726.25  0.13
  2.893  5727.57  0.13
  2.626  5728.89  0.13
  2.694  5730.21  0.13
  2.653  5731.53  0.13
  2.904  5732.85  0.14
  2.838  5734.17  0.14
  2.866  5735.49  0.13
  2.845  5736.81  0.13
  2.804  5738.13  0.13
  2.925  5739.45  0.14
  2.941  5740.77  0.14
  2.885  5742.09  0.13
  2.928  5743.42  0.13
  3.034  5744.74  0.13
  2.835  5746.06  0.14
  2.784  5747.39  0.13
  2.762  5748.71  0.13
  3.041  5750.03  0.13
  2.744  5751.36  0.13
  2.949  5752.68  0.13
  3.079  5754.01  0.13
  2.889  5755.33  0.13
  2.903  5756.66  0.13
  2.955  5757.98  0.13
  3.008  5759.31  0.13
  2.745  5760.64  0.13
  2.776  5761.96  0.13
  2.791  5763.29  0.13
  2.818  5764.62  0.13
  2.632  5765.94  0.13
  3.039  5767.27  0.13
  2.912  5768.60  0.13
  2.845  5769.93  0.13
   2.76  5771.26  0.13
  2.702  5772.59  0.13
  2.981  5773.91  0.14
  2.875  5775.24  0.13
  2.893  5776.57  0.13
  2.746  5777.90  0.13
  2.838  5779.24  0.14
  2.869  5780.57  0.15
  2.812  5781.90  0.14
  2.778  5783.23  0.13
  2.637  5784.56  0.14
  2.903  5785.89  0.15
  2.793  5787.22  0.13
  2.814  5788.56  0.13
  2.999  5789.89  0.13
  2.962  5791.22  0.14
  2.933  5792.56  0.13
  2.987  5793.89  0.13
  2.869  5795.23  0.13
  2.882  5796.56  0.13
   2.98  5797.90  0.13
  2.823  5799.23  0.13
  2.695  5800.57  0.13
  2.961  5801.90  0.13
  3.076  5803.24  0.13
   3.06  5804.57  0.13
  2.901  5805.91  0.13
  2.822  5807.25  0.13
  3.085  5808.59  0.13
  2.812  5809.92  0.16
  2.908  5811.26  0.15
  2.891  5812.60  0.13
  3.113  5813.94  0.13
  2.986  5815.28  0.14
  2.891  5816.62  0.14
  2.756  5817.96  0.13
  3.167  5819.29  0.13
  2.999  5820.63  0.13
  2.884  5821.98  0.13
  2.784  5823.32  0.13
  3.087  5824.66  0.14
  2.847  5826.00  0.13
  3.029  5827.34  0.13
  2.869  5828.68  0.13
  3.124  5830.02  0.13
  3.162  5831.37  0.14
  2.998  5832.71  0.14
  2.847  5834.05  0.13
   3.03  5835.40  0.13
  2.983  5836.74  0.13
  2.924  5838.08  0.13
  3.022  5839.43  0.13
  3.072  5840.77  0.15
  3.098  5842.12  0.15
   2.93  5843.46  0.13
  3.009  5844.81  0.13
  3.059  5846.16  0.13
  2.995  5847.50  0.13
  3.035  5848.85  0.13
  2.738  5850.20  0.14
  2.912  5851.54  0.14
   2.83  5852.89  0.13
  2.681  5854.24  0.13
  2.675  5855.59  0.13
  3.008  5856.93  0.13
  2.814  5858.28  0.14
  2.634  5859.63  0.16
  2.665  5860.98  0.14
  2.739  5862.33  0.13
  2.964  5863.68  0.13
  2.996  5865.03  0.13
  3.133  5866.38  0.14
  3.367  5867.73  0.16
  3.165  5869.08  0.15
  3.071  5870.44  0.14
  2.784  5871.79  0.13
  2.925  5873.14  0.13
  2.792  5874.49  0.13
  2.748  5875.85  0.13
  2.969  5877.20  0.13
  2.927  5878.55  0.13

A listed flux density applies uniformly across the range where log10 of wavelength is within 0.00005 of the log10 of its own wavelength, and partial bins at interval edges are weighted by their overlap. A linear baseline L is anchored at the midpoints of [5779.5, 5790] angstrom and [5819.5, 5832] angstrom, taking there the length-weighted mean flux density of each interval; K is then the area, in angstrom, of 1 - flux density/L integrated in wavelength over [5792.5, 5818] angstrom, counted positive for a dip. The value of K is -0.2 angstrom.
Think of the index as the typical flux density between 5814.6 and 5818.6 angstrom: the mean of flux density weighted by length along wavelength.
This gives 2.88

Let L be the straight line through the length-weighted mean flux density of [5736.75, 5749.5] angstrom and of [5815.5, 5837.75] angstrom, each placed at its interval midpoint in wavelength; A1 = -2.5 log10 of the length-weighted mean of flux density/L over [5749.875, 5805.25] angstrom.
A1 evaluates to 0.02 mag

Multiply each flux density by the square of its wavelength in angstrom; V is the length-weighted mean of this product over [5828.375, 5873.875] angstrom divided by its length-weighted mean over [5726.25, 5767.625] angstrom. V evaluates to 1.07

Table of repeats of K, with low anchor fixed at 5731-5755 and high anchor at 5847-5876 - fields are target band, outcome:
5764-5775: 0.2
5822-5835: -0.3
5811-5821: -0.3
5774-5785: 0.3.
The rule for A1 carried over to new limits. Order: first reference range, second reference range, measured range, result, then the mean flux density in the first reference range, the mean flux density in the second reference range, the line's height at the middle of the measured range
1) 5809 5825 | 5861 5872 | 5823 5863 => 0.021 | 2.94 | 3.02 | 2.98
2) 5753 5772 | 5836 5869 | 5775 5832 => -0.006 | 2.87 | 2.93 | 2.9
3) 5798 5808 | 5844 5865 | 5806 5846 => -0.031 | 2.91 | 2.86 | 2.89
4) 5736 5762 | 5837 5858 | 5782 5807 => 0.009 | 2.89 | 2.93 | 2.91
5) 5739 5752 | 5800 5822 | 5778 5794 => 0.027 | 2.89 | 2.94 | 2.92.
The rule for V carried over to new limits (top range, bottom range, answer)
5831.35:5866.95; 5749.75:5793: 1.05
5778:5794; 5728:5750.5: 1.02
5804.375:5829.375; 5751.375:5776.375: 1.04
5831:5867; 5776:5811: 1.03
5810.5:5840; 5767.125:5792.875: 1.06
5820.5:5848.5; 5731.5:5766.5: 1.07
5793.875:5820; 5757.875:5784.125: 1.05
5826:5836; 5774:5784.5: 1.08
